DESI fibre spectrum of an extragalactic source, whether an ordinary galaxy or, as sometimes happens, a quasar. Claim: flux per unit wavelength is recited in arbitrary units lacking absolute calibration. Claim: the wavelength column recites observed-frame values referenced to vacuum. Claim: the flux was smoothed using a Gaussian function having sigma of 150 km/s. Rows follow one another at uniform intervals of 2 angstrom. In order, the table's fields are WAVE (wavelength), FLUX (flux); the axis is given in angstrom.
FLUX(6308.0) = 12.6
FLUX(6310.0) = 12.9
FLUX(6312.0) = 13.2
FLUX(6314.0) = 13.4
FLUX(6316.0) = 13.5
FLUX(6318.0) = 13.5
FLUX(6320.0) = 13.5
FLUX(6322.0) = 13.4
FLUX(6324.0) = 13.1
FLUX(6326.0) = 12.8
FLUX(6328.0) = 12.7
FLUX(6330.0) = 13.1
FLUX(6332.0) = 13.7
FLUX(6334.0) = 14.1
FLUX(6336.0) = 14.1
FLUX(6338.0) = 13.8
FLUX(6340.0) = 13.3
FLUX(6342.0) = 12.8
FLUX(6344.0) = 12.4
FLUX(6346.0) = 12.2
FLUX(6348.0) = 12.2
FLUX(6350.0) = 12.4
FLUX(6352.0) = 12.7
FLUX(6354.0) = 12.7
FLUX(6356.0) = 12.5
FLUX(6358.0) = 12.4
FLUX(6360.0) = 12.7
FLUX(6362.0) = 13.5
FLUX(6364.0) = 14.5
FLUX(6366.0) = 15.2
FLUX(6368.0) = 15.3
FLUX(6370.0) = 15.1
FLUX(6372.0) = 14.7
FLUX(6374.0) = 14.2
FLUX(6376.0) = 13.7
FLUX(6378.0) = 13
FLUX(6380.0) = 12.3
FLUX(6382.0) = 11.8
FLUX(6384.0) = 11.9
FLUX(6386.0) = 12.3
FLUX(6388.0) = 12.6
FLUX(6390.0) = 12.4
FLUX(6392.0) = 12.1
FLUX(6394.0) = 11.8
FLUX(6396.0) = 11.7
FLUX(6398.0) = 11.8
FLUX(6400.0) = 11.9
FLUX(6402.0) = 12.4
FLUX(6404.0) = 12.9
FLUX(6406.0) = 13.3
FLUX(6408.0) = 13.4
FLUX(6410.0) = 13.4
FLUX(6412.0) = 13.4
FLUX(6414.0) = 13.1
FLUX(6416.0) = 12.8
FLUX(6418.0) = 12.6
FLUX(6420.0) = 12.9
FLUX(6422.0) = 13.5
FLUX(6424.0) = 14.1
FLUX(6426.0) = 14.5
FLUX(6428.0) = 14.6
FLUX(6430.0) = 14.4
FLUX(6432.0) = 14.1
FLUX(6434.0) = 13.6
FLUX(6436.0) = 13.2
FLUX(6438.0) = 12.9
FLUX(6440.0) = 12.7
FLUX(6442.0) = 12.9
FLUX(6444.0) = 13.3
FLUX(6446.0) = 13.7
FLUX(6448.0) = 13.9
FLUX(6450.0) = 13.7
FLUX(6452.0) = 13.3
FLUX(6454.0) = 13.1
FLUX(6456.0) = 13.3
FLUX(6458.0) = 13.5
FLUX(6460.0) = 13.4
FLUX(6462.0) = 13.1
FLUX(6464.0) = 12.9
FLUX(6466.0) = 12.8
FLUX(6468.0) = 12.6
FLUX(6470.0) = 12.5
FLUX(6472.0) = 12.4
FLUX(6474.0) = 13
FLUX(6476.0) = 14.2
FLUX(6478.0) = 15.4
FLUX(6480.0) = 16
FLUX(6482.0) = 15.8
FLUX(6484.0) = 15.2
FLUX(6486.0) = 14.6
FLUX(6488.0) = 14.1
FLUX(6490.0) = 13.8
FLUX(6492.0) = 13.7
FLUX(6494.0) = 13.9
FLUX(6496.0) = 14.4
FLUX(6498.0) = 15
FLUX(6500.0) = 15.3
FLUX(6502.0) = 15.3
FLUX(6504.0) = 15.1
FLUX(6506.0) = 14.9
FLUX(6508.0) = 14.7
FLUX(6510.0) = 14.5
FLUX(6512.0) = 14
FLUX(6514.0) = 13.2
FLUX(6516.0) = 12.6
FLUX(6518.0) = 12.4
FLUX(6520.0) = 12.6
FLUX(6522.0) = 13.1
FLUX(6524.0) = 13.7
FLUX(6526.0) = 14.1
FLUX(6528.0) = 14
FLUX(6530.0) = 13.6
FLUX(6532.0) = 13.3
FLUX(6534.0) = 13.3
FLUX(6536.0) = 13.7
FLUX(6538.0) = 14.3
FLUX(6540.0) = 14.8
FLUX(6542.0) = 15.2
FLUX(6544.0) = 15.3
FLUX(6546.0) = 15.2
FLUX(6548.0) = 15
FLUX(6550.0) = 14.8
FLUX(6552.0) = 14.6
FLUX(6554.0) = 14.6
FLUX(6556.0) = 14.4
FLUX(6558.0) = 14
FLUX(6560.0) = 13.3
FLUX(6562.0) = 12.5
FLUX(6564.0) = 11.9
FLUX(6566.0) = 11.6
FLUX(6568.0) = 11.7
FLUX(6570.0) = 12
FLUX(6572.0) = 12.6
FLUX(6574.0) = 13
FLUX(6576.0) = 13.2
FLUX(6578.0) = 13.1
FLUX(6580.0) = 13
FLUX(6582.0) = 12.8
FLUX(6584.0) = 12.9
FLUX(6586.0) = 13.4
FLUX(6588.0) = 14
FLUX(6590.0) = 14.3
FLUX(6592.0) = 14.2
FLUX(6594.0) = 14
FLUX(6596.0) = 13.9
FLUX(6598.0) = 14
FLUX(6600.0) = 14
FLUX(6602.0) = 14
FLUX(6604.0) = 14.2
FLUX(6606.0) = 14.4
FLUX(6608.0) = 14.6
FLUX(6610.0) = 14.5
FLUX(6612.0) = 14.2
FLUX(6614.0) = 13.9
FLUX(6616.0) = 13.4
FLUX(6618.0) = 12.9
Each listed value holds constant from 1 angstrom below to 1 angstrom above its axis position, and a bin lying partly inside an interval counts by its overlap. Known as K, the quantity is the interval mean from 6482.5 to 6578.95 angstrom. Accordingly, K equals 13.9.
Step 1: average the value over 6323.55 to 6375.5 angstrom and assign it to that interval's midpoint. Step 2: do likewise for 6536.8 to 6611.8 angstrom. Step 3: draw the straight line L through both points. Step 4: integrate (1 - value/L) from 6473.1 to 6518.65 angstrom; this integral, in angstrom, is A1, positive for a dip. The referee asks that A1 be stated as -2.6 angstrom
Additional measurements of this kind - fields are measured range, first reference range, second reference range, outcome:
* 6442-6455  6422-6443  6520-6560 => 0.3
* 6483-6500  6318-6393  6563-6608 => -1.5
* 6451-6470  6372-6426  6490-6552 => 0.6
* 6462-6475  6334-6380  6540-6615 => 0.8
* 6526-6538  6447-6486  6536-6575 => 0.0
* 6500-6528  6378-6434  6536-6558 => 0.7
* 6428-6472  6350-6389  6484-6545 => 1.4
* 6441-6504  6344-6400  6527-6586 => -2.9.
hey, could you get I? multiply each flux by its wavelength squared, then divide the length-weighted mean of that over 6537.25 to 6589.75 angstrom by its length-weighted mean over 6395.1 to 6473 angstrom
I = 1.1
